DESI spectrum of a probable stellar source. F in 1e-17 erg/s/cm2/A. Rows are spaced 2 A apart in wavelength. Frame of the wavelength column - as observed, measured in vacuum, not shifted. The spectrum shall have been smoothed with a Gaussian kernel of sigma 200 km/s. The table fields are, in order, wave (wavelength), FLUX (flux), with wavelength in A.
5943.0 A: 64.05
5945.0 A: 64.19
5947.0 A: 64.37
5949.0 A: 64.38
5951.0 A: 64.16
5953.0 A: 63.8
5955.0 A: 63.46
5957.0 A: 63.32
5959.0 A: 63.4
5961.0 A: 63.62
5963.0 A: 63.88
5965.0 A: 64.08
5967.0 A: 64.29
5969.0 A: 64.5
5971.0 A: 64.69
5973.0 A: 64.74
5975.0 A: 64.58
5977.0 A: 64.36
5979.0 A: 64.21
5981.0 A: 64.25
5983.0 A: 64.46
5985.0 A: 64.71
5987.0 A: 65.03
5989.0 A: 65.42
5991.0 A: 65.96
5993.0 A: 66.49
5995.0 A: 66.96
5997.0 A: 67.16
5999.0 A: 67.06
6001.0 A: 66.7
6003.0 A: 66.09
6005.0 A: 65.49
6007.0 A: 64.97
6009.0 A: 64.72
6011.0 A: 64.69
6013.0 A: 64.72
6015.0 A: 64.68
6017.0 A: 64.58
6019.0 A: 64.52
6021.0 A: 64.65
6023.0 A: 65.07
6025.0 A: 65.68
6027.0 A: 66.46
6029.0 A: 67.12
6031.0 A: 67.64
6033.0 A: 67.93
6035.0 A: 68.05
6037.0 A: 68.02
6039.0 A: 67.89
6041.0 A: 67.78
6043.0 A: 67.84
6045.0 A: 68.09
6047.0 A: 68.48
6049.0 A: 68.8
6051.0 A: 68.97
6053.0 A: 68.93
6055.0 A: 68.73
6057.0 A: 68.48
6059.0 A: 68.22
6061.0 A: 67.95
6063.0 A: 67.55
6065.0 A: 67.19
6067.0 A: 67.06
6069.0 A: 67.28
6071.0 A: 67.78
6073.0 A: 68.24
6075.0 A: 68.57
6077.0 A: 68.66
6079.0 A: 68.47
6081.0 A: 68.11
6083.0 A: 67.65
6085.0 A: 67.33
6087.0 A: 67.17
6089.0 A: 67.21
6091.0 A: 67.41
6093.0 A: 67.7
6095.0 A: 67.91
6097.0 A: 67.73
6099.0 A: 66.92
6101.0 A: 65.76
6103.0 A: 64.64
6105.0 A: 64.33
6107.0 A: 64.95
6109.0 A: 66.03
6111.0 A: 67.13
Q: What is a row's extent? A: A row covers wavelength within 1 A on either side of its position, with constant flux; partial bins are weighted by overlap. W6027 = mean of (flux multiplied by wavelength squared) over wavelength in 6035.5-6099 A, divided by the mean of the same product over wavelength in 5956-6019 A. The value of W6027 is 1.07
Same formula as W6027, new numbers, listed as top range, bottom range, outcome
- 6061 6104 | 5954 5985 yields 1.09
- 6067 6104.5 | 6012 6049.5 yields 1.03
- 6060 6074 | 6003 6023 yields 1.06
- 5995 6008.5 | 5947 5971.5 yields 1.05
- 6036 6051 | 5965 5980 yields 1.08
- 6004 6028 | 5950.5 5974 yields 1.03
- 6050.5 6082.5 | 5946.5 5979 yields 1.10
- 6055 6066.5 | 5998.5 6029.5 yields 1.05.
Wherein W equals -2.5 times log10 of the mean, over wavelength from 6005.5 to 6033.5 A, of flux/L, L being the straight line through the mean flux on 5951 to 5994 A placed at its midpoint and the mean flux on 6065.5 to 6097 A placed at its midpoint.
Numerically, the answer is 0.01 mag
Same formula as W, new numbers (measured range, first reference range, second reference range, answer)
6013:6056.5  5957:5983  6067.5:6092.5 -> -0.01 mag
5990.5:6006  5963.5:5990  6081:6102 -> -0.02 mag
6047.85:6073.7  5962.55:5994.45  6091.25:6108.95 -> -0.04 mag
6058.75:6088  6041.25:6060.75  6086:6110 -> 0.00 mag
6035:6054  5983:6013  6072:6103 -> -0.03 mag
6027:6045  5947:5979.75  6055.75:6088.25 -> -0.02 mag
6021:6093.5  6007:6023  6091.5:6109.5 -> -0.04 mag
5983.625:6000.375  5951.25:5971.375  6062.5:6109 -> -0.02 mag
